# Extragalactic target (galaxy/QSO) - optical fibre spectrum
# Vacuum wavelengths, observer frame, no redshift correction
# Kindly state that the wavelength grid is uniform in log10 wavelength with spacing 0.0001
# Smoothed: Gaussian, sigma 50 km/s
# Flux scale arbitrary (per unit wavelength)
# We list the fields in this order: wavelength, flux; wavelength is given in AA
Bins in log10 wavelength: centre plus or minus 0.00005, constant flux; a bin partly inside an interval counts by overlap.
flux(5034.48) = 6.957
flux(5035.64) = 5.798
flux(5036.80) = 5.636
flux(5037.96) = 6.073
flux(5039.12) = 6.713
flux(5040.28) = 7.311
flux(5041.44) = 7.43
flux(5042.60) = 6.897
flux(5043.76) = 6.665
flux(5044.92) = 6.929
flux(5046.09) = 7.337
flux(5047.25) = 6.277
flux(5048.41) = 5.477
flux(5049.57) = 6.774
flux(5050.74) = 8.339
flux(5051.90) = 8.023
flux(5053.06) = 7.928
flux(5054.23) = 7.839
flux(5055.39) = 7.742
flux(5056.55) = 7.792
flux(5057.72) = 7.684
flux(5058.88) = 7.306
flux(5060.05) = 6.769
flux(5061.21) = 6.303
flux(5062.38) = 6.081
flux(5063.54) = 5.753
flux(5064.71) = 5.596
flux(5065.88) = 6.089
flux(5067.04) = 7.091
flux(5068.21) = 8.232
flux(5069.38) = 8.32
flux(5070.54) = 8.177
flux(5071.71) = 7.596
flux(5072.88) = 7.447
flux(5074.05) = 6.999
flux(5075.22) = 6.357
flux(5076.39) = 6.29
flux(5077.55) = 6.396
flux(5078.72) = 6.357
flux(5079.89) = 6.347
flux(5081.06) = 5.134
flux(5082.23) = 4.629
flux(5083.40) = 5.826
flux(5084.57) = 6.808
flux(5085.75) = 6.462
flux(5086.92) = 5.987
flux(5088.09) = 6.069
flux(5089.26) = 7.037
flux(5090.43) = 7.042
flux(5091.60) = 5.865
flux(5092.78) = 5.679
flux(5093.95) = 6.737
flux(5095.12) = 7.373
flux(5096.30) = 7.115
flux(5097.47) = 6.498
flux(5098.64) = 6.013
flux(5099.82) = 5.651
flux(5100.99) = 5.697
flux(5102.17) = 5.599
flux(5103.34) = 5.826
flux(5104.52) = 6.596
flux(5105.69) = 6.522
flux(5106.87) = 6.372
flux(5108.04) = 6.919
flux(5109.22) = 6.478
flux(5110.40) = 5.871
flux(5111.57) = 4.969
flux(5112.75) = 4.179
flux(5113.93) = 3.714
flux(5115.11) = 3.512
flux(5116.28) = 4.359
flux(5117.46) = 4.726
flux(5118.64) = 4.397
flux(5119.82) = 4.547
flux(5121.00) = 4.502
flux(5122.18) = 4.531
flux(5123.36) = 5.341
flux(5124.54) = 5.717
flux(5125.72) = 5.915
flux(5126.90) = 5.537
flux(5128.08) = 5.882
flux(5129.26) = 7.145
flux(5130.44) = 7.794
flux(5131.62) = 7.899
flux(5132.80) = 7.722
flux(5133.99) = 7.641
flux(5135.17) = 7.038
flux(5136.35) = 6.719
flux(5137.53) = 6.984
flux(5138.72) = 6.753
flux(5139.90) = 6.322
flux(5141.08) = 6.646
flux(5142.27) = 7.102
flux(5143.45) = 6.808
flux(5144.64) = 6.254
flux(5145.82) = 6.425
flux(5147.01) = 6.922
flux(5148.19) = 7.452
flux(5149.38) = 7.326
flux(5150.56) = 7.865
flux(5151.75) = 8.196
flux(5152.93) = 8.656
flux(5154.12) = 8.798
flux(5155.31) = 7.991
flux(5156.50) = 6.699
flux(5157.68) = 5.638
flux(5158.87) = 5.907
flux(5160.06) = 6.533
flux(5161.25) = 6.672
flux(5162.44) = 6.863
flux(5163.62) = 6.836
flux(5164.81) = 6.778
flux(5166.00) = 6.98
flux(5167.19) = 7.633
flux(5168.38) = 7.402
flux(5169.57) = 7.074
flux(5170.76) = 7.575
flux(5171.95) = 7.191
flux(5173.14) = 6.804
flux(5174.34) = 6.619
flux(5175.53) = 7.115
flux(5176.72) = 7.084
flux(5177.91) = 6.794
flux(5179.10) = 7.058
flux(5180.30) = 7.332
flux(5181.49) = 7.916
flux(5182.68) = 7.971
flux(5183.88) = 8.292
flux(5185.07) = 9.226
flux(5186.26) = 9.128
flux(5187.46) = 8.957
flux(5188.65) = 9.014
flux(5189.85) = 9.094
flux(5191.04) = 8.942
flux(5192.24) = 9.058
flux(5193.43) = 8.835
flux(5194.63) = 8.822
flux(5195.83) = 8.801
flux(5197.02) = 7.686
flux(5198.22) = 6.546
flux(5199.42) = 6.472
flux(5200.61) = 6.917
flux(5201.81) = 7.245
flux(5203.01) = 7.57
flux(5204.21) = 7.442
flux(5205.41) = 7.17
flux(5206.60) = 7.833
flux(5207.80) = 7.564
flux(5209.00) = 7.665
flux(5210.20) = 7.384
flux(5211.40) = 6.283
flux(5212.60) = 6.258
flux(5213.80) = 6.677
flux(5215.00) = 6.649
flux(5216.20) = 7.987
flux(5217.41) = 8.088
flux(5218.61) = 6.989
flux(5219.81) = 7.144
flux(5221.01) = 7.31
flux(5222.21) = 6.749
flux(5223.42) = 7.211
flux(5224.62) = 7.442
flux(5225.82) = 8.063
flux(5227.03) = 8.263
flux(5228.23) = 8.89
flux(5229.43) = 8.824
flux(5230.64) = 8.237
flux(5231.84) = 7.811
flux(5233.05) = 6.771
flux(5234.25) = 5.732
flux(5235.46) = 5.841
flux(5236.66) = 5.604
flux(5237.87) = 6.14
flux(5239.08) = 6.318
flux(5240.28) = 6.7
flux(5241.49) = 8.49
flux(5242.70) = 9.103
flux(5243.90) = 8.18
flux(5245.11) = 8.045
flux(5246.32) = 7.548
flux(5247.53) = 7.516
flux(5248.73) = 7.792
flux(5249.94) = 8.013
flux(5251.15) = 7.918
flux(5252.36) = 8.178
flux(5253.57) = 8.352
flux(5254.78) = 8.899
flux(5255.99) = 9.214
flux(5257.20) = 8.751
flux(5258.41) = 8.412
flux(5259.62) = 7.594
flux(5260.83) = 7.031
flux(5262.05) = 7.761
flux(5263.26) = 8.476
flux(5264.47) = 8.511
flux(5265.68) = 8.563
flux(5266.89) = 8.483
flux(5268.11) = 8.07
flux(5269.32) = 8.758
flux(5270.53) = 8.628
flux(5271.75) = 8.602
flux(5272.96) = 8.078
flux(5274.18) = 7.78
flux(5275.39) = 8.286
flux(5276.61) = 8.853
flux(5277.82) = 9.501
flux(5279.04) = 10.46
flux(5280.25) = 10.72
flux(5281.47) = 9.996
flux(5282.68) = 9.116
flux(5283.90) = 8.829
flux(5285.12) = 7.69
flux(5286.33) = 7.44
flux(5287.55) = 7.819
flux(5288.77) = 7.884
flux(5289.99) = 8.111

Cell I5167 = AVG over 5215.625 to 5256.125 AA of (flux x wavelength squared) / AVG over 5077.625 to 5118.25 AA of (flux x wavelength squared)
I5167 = 1.37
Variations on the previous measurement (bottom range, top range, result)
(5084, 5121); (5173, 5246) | 1.36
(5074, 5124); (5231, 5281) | 1.48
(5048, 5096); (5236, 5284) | 1.31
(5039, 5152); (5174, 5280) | 1.28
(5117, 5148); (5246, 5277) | 1.37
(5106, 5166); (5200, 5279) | 1.27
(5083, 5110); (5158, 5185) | 1.16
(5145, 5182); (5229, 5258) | 1.10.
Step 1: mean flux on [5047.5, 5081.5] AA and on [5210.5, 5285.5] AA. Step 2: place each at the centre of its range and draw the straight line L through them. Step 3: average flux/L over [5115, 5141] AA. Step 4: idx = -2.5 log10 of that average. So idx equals 0.21 mag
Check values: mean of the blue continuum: 6.98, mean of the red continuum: 7.94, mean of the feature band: 6.02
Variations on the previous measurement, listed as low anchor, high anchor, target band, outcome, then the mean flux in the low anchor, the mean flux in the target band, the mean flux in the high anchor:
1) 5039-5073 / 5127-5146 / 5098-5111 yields 0.14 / 7.13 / 6.14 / 6.92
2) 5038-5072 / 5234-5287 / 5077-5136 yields 0.23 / 7.1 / 5.96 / 8.15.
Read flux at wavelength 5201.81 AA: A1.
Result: 7.245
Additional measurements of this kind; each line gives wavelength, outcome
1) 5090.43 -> 7.042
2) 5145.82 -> 6.425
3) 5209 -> 7.665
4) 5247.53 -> 7.516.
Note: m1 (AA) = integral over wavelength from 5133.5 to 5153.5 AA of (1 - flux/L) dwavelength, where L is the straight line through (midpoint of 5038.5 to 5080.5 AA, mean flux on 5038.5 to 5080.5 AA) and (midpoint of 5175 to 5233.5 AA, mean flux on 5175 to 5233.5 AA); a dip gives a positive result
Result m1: 0.8 AA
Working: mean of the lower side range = 7.02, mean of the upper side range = 7.73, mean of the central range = 7.12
